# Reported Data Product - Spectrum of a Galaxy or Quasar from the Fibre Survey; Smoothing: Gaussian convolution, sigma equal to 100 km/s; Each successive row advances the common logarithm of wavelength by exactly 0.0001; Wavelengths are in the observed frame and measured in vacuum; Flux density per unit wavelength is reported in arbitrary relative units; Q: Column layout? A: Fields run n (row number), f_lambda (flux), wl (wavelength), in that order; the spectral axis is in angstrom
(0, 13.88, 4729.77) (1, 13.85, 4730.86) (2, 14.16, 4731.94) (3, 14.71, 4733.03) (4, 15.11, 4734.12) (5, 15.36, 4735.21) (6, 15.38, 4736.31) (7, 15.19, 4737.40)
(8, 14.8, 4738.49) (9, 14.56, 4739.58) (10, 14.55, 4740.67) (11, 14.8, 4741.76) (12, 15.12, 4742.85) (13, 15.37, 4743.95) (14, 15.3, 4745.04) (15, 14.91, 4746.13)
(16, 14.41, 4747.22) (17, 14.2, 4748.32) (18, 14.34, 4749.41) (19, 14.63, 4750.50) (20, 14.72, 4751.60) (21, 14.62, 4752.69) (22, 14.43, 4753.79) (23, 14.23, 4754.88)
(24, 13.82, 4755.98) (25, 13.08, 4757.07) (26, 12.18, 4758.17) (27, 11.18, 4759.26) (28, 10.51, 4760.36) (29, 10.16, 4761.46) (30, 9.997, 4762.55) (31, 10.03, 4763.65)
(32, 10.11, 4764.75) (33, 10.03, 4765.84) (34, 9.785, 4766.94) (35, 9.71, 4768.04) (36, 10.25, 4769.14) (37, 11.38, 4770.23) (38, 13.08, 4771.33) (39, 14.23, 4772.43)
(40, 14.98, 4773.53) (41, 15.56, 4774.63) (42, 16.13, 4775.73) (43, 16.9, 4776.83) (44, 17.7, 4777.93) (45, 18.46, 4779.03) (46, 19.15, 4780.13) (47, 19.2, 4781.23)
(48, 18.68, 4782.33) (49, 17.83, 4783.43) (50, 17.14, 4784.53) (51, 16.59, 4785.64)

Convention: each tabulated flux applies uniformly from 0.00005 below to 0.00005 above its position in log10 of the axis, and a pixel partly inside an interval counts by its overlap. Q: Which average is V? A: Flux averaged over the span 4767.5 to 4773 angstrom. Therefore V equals 11.8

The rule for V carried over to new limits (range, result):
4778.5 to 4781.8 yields 19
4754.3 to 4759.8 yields 12.9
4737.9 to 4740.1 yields 14.7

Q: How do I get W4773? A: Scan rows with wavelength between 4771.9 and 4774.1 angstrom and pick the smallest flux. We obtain 14.23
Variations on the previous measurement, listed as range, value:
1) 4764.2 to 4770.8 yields 9.71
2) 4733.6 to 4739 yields 14.8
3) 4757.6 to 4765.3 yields 9.997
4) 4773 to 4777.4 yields 14.98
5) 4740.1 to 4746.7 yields 14.55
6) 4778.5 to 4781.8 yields 18.46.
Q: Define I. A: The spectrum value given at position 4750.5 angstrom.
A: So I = 14.63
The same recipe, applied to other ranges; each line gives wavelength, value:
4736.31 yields 15.38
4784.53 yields 17.14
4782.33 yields 18.68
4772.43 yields 14.23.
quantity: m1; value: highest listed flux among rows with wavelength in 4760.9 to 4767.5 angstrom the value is 10.16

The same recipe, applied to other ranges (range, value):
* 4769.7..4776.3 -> 16.13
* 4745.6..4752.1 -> 14.91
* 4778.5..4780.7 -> 19.15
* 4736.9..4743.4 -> 15.19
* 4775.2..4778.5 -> 17.7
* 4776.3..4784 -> 19.2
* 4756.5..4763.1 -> 13.08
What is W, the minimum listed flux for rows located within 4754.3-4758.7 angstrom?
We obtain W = 12.18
